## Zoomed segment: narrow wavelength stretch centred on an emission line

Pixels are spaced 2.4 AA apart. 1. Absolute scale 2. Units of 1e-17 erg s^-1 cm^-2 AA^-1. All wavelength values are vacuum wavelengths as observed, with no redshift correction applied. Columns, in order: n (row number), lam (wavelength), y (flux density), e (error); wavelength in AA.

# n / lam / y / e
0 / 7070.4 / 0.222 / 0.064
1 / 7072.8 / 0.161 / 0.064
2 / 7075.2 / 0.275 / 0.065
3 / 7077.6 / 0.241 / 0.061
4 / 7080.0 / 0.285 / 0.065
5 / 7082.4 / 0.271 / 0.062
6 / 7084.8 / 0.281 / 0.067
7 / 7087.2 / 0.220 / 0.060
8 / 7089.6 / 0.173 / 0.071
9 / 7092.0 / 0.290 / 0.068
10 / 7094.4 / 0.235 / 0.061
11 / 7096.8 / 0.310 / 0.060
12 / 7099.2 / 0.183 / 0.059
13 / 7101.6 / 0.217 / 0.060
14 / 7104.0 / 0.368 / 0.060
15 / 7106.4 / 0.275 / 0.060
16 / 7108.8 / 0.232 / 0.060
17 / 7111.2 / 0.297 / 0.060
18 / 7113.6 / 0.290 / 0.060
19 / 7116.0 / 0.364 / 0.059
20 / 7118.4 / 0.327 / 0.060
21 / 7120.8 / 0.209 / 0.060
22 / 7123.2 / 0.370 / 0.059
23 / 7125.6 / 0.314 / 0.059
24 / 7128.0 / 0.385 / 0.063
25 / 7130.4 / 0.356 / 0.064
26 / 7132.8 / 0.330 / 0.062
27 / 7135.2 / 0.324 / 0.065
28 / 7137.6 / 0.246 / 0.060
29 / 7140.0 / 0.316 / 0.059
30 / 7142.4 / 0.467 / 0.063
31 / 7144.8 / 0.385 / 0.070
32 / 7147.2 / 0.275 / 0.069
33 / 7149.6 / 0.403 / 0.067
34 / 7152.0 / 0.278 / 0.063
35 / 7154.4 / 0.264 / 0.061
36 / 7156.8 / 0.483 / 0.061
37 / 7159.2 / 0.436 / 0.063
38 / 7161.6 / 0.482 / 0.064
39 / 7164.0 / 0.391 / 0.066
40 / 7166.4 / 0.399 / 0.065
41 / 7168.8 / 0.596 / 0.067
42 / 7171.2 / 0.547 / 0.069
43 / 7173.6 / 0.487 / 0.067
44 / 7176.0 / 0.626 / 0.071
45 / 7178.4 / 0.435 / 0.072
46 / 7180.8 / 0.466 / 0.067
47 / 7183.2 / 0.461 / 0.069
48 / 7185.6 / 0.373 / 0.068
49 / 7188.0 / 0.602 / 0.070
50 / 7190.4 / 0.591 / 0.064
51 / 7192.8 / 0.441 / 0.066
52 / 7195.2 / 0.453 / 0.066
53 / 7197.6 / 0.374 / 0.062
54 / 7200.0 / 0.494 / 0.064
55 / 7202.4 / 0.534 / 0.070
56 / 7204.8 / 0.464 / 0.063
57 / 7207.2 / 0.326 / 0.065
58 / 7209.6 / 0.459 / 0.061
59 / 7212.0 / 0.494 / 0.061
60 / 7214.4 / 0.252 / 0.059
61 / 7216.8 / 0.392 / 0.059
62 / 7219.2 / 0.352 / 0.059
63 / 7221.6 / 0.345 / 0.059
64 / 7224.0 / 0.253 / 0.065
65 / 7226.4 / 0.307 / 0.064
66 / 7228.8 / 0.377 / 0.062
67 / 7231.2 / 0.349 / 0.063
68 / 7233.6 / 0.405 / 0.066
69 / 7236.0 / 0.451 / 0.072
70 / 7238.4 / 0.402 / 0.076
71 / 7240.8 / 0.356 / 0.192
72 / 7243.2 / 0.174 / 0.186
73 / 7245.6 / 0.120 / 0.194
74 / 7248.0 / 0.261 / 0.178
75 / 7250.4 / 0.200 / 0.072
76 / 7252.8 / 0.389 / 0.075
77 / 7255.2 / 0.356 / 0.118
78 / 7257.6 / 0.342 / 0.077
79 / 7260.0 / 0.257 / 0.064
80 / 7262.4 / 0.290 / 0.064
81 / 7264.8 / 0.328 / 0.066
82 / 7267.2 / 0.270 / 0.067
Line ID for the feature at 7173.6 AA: Mg II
